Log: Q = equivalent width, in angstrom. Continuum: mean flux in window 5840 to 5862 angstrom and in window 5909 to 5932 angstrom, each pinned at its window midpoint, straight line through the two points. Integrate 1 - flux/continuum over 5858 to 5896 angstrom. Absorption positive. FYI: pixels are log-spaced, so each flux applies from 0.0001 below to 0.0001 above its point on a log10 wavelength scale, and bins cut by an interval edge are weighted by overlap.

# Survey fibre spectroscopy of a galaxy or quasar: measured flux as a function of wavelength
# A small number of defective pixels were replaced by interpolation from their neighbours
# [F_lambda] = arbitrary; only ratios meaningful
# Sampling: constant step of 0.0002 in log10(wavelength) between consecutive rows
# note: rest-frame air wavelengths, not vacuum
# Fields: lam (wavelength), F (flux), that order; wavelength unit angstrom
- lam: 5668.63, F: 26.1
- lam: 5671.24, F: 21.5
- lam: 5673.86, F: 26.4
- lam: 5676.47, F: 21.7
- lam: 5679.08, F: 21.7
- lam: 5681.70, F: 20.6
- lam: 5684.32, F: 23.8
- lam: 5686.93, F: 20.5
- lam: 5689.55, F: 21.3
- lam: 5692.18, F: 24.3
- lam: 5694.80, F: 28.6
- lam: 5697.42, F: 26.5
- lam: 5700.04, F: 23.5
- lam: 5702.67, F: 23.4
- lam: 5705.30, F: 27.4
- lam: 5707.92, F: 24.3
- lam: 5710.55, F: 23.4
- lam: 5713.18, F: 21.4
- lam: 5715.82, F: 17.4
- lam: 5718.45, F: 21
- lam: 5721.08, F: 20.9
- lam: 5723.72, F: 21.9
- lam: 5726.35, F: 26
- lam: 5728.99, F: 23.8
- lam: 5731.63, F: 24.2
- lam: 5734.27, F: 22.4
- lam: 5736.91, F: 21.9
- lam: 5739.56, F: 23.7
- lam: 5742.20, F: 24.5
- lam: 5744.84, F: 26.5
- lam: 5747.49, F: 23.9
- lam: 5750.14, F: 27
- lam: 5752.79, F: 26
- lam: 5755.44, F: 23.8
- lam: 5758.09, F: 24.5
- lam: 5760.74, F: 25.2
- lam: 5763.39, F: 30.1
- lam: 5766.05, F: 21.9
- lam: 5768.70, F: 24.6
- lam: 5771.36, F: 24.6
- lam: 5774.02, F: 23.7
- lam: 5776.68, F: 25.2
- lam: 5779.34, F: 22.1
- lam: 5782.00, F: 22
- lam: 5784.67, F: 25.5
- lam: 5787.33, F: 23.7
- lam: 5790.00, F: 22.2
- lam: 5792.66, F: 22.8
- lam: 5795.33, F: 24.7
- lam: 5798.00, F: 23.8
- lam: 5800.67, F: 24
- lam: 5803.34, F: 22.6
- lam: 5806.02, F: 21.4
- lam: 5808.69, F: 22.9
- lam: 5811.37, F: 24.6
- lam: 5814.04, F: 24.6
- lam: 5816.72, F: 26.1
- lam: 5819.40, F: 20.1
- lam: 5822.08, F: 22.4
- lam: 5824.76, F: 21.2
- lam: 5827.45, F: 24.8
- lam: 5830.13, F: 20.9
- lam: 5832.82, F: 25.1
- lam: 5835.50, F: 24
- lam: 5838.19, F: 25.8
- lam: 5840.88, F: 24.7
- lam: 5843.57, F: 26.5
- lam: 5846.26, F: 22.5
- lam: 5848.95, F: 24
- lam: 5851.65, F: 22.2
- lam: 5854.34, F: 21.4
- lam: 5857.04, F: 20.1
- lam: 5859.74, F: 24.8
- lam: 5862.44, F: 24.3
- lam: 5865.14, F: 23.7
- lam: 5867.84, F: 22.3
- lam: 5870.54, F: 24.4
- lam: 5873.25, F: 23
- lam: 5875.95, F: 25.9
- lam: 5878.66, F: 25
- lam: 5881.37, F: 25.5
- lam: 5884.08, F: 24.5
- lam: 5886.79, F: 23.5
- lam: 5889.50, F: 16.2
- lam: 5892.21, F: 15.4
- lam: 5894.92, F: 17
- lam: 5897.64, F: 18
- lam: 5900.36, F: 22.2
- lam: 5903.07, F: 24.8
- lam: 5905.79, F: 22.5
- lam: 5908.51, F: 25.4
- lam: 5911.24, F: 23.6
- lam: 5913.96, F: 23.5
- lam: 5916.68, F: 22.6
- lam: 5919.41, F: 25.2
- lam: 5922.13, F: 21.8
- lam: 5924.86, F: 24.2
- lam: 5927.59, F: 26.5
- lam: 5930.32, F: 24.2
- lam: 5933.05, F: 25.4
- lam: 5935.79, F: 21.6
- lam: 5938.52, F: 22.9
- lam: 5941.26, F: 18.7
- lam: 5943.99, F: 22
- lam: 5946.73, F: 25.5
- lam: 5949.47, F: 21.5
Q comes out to 1.6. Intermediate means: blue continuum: 23.3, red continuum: 24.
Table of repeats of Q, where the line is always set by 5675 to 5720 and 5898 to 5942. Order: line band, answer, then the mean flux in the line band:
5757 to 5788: -1.8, 24.4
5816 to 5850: -0.6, 23.7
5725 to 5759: -2.1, 24.5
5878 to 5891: 0.3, 22.7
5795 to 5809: 0.0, 23.2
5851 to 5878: 0.0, 23.3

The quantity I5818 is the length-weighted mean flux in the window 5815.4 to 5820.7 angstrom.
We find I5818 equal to 23.1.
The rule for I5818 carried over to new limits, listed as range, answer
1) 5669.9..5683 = 22.4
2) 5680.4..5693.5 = 22.1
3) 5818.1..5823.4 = 21.3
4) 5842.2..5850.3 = 24.3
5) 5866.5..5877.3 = 23.9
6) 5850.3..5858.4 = 21.2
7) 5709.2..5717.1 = 20.7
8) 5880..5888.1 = 24.5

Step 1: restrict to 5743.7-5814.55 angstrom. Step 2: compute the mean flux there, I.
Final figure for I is 24.2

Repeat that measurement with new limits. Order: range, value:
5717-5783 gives 24.1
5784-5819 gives 23.6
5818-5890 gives 23.4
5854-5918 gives 22.5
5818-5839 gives 23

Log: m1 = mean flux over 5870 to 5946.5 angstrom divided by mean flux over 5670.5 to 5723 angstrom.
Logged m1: 1.0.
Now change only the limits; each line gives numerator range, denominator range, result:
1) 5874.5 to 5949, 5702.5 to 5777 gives 0.95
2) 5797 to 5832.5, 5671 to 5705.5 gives 0.98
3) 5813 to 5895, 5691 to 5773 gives 0.95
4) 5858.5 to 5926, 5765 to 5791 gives 0.97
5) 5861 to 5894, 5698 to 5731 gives 0.99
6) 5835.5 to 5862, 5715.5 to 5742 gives 1.04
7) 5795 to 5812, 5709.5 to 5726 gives 1.10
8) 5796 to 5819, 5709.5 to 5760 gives 1.01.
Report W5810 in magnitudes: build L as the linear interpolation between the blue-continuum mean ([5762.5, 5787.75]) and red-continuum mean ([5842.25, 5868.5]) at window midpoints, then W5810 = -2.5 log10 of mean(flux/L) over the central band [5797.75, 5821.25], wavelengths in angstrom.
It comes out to 0.02 mag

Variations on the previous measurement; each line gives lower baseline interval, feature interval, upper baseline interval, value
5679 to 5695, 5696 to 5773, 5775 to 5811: -0.05 mag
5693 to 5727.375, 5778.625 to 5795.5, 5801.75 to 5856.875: 0.01 mag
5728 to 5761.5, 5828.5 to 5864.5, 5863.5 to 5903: -0.04 mag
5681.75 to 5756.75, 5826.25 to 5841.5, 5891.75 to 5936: -0.05 mag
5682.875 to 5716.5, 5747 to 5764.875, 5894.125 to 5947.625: -0.11 mag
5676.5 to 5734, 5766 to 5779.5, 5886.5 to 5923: -0.07 mag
